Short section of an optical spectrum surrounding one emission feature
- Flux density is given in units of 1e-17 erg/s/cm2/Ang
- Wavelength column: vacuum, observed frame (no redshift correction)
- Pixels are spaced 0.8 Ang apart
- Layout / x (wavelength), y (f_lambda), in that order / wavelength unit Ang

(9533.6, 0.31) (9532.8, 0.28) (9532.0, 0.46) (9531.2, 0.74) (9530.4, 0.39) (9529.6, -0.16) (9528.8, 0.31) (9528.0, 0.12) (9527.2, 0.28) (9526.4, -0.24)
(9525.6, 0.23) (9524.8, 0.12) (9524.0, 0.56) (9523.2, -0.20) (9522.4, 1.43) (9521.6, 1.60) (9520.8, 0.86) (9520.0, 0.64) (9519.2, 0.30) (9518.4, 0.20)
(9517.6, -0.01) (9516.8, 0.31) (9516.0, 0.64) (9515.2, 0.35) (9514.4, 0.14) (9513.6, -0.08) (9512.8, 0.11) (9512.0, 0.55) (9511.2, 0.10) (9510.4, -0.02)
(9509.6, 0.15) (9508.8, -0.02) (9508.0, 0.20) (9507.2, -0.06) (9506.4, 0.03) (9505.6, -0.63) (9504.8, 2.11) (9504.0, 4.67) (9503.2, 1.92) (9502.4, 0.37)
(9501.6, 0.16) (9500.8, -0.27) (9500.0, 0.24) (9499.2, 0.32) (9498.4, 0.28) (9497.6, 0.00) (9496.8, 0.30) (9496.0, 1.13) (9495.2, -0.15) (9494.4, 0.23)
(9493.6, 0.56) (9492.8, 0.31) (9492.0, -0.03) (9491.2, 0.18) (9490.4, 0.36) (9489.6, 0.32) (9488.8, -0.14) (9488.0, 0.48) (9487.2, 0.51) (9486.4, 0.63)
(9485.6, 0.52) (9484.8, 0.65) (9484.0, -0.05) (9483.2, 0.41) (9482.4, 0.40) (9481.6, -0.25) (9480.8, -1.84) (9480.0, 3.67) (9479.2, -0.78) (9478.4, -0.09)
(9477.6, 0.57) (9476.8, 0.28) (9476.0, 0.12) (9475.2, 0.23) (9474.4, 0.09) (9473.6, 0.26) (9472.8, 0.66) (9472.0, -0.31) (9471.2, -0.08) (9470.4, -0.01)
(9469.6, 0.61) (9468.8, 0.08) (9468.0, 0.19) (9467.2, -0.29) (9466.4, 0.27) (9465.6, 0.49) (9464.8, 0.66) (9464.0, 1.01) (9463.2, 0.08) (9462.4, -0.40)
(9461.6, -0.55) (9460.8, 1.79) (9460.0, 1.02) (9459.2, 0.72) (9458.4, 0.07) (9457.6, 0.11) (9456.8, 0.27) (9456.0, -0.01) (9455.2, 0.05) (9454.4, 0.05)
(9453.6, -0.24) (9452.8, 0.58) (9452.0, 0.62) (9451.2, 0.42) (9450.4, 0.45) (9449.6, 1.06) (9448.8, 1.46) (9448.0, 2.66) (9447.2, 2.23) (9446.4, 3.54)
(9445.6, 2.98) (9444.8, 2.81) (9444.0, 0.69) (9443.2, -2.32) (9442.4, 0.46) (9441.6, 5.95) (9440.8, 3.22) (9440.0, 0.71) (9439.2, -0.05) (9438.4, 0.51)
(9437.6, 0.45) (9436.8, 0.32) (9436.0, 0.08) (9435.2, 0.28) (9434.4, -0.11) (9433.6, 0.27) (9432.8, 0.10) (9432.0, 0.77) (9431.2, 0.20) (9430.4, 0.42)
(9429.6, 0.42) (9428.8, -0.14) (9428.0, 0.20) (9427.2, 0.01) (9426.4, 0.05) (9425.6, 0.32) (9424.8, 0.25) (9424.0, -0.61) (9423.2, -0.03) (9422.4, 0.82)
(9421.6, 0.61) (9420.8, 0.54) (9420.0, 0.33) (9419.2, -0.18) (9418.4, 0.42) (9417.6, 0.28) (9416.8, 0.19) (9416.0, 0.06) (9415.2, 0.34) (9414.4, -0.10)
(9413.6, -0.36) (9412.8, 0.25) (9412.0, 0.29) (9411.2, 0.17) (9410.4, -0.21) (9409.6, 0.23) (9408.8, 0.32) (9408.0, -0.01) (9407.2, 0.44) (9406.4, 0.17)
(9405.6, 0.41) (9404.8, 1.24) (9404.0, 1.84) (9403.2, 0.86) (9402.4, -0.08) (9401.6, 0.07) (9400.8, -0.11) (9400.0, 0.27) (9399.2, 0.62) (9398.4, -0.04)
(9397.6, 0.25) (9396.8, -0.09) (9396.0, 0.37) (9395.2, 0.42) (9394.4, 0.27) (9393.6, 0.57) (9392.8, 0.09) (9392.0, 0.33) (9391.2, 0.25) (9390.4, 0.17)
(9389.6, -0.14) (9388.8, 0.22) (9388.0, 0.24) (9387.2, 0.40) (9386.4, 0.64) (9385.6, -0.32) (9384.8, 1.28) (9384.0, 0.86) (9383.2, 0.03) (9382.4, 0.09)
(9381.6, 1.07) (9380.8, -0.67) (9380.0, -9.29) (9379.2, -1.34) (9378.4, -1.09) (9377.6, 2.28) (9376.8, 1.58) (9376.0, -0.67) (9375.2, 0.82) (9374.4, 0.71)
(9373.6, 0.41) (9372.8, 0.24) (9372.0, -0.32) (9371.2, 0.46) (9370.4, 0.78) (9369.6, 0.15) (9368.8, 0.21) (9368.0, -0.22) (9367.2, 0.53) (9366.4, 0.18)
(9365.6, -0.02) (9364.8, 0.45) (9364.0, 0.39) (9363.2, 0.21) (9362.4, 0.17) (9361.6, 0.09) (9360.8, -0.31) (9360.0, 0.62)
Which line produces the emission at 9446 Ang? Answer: [O III] 5007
